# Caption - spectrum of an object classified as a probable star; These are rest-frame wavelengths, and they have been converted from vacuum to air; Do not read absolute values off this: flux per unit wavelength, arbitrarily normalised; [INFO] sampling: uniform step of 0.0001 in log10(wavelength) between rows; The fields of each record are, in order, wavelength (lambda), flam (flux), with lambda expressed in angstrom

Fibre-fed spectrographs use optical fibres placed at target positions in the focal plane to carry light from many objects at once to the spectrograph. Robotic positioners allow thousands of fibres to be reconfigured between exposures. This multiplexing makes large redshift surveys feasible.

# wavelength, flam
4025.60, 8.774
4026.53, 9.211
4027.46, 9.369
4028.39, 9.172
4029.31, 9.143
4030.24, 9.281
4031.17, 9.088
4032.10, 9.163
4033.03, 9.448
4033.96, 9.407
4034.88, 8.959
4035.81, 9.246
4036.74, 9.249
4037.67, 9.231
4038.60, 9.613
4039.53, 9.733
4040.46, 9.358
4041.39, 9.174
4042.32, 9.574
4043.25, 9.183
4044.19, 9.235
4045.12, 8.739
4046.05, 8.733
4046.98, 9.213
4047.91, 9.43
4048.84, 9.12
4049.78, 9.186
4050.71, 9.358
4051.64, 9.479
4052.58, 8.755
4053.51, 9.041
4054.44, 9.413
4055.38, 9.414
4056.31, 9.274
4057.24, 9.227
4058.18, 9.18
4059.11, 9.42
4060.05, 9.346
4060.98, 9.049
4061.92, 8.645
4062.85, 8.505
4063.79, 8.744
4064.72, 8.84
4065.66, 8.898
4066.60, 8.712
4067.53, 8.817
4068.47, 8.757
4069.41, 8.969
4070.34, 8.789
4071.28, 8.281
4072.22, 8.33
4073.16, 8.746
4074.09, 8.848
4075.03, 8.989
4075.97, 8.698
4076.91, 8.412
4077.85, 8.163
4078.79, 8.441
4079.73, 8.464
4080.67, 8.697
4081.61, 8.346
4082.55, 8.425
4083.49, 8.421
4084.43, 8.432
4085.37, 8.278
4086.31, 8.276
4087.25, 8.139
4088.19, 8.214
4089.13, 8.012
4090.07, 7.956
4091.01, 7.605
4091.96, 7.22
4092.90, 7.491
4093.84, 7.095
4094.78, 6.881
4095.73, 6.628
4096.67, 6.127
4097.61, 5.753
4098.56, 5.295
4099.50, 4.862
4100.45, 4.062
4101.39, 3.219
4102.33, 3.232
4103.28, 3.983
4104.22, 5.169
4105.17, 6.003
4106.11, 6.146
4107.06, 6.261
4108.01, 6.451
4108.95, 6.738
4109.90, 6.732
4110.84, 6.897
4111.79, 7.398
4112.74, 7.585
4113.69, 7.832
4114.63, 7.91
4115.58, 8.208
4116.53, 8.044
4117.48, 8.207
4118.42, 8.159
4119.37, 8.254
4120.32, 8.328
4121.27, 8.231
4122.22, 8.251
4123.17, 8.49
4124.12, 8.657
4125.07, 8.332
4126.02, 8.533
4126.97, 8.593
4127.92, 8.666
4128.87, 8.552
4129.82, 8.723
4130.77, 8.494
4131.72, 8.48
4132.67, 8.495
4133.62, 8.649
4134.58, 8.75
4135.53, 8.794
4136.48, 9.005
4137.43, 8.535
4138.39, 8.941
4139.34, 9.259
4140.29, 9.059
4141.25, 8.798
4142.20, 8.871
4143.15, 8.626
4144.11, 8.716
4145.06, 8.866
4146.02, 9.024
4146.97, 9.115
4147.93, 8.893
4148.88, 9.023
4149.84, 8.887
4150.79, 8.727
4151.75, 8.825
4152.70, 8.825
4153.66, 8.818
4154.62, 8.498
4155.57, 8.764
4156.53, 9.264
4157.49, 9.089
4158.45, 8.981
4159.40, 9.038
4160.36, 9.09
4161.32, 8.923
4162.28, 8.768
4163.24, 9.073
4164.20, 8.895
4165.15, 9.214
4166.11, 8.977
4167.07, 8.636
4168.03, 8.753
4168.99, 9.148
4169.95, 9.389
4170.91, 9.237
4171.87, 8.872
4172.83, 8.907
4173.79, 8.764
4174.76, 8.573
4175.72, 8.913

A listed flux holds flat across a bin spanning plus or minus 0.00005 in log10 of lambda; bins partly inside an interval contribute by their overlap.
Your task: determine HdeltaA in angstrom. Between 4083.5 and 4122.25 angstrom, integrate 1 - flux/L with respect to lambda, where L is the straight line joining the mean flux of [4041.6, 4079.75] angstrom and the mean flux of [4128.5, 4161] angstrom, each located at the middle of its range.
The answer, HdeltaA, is 8.6 angstrom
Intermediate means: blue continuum 8.94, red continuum 8.84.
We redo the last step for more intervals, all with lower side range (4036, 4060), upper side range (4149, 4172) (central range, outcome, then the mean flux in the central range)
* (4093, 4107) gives 5.70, 5.4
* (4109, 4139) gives 2.59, 8.26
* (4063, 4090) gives 1.90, 8.53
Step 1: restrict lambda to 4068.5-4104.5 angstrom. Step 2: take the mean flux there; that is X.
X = 7.37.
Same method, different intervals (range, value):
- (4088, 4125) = 6.87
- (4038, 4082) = 8.96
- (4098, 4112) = 5.46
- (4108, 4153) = 8.43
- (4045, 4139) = 8.02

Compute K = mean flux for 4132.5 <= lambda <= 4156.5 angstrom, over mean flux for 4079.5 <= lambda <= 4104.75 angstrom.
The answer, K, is 1.3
